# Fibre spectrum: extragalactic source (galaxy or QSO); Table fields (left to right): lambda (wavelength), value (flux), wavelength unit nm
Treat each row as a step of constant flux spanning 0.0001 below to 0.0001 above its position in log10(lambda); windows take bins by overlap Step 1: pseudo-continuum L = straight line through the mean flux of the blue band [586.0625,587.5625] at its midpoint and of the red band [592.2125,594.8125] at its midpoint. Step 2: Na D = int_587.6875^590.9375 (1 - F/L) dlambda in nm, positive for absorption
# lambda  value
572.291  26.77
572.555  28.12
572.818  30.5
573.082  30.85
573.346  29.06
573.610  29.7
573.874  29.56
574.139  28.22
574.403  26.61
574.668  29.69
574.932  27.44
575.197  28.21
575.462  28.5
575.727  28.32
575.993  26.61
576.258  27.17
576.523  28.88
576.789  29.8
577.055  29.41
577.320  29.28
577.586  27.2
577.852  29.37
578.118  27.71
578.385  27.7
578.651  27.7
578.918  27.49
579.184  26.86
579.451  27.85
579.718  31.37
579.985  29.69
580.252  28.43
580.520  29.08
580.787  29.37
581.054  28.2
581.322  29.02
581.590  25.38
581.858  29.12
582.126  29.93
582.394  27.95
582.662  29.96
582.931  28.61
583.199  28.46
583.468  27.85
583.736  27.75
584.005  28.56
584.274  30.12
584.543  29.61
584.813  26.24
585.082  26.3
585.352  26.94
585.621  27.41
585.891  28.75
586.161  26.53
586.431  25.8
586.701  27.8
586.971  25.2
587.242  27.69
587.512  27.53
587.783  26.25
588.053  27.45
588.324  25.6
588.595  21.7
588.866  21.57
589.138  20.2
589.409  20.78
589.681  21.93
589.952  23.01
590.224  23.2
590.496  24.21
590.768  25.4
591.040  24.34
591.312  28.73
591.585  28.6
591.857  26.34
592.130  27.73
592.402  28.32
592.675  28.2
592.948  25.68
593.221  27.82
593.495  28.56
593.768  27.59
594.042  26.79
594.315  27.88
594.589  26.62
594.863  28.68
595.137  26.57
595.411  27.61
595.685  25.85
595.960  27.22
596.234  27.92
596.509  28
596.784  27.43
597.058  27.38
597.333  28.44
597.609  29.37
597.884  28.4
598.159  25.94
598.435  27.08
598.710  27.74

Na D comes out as 0.43 nm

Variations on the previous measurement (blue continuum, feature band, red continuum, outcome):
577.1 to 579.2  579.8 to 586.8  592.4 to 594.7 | -0.09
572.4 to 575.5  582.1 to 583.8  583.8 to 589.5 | -0.10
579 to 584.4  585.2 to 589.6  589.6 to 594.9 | 0.34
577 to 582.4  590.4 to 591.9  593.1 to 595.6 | 0.08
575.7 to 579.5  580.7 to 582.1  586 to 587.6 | -0.04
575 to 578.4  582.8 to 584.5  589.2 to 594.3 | -0.09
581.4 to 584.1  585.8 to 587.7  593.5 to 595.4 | 0.07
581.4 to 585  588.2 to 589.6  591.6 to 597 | 0.30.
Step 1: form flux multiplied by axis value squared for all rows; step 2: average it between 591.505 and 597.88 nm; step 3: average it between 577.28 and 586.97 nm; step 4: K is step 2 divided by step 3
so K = 1.0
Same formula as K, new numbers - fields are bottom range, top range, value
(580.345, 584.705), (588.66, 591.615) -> 0.84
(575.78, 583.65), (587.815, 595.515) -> 0.94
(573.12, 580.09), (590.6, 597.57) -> 1.02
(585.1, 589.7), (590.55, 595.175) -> 1.10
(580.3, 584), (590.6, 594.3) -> 0.99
